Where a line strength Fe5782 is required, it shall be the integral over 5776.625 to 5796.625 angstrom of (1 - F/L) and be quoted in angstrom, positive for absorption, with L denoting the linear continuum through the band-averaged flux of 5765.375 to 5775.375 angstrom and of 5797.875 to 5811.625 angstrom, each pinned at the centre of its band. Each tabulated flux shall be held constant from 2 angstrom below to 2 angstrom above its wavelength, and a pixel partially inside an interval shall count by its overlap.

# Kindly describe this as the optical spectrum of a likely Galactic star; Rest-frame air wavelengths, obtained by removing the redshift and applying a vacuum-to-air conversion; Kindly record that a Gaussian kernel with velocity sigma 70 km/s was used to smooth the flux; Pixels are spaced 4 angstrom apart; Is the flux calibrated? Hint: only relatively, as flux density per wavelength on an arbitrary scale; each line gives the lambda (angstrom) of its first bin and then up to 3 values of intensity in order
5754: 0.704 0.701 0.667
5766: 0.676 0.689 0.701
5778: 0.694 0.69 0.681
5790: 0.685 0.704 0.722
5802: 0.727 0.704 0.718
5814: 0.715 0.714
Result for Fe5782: 0.3 angstrom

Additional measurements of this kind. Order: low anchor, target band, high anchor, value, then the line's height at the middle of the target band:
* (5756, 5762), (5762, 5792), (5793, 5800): 0.6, 0.701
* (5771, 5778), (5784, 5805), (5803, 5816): 0.1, 0.707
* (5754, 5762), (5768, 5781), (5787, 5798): 0.0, 0.696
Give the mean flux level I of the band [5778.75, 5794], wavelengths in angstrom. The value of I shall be 0.688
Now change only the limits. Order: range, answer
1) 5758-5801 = 0.692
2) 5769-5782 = 0.694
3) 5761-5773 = 0.68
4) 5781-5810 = 0.703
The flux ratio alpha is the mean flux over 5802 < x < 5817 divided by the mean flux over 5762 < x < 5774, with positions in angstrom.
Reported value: 1.05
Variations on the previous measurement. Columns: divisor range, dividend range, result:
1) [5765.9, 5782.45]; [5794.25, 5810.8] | 1.04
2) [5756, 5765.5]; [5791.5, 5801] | 1.04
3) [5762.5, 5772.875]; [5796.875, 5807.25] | 1.05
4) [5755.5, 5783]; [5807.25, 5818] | 1.04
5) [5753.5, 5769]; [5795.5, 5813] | 1.05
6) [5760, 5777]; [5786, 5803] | 1.03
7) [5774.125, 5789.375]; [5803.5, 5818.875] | 1.03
